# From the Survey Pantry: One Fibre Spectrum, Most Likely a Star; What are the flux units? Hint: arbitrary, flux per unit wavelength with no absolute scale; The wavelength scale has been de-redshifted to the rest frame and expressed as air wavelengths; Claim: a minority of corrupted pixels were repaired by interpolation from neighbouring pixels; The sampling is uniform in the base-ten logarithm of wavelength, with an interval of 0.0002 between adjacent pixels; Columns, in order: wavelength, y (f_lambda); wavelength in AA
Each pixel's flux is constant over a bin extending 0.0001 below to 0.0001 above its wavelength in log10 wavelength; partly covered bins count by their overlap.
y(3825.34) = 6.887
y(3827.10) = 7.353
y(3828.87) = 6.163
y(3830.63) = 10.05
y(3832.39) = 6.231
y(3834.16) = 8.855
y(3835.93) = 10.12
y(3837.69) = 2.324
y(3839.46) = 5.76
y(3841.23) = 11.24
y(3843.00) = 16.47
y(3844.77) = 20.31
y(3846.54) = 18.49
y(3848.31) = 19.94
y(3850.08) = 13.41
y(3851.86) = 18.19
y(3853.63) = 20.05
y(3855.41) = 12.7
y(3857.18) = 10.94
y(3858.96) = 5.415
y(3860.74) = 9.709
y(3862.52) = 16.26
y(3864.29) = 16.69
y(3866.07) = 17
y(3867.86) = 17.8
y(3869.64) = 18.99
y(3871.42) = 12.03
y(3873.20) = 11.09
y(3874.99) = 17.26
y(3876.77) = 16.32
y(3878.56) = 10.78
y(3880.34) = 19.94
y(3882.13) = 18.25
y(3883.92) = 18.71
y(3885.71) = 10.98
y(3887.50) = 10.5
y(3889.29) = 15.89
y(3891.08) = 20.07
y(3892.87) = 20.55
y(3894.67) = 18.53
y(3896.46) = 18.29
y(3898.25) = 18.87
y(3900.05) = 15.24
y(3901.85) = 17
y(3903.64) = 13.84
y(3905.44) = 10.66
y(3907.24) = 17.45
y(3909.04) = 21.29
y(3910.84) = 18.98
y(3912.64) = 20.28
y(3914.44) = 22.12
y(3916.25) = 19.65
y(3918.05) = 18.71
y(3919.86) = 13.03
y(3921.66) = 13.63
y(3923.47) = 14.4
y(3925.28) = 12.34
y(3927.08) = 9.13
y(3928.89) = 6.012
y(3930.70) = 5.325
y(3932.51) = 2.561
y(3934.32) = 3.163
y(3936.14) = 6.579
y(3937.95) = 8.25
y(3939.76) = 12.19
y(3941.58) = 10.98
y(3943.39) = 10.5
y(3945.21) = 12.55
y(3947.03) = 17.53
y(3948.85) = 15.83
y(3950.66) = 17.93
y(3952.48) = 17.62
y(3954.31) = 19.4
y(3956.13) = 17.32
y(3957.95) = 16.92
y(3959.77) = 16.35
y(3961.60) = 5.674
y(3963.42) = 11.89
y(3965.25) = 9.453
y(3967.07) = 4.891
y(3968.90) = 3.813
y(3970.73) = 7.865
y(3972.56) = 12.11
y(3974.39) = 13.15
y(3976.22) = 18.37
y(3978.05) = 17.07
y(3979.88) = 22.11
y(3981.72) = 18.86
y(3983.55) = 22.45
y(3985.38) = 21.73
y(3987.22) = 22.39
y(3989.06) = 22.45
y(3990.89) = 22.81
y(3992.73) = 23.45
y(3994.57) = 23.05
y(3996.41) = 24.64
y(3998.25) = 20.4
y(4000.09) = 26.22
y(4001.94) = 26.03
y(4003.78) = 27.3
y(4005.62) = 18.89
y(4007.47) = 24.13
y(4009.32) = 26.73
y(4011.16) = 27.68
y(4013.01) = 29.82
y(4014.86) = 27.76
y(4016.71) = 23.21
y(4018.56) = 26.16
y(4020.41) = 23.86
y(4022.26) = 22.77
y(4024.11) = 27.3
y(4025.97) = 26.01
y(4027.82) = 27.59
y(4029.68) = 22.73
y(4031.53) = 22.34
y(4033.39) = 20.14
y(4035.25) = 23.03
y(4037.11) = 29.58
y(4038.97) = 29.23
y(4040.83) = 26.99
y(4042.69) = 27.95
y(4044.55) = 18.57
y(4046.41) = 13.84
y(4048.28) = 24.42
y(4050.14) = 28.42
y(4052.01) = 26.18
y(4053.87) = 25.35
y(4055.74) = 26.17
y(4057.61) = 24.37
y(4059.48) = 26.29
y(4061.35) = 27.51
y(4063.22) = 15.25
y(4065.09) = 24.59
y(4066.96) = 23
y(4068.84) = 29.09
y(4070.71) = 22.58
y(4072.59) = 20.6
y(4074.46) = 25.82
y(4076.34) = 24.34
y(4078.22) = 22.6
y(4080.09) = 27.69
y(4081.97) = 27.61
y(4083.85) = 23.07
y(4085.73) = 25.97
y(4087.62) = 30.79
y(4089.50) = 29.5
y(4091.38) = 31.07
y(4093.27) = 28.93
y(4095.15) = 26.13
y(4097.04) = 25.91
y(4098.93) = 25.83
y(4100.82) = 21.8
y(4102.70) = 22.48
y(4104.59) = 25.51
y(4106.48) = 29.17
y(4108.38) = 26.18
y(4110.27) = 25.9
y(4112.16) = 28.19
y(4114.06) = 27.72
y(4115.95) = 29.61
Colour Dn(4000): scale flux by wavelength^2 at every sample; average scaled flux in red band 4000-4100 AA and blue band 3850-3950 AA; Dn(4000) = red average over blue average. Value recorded 1.90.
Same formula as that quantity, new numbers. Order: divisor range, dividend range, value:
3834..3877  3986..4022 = 1.90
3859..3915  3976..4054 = 1.57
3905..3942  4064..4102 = 2.20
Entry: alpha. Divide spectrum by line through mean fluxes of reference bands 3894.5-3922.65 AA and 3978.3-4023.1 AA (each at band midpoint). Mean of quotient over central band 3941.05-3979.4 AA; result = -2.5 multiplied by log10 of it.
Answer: 0.489 mag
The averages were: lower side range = 17.3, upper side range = 23.9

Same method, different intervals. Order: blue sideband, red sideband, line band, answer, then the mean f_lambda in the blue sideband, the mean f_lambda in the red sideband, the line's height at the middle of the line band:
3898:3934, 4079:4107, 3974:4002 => -0.12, 14.3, 26.7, 19.3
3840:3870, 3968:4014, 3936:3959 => 0.31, 15.3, 21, 19.2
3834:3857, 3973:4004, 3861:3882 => -0.04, 13.8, 21.6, 15.2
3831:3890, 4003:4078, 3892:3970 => 0.29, 13.9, 24.7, 18.1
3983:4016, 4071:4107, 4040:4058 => 0.04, 24.3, 25.9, 25.2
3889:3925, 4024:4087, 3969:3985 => 0.28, 17.4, 24.6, 20.8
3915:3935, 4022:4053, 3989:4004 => -0.22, 11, 24.6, 19.6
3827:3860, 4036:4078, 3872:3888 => -0.07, 11.9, 24.5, 14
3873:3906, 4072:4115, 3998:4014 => -0.16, 16.1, 26.3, 21.9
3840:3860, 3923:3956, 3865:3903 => -0.20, 15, 11.3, 13.6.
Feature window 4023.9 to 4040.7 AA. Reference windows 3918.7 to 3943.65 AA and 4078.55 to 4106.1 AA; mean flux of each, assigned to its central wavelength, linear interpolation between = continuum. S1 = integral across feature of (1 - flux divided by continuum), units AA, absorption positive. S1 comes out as -4.4 AA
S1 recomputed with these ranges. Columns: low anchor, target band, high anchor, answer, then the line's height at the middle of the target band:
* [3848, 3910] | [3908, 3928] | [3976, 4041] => 1.60 AA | 18.2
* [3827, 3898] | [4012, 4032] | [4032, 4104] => -2.56 AA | 22.6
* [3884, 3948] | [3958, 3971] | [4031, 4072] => 6.22 AA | 17.7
